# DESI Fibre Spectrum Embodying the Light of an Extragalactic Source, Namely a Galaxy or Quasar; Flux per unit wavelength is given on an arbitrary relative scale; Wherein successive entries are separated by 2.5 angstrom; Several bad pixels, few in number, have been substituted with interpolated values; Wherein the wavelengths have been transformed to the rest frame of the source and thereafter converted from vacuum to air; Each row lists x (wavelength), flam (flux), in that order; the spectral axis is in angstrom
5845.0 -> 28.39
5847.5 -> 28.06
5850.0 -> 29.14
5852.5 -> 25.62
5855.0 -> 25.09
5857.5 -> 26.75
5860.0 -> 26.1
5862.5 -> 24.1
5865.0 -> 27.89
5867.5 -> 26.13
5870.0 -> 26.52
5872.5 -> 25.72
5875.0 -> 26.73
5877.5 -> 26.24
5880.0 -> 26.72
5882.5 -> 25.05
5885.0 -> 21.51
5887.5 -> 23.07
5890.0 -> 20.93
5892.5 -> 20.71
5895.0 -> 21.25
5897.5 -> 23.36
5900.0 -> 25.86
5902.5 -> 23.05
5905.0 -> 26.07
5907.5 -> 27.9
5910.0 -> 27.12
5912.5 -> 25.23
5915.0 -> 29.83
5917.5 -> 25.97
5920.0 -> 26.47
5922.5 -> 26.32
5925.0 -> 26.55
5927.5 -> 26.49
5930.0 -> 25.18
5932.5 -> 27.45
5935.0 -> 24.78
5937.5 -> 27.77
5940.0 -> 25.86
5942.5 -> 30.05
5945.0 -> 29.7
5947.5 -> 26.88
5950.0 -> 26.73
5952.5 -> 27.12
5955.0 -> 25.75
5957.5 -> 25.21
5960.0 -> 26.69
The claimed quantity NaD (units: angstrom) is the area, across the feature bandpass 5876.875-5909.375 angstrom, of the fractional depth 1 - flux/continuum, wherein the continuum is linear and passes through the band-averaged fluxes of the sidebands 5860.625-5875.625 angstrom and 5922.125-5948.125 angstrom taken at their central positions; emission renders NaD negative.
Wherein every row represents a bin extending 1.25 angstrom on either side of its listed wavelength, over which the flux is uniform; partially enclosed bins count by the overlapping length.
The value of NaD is 3.1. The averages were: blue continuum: 26.2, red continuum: 27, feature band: 24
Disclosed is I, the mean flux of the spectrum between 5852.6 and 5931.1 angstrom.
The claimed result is 25.4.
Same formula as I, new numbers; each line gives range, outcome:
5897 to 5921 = 26.2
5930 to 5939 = 26.4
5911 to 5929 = 26.7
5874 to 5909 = 24.2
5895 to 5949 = 26.4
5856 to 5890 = 25.4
